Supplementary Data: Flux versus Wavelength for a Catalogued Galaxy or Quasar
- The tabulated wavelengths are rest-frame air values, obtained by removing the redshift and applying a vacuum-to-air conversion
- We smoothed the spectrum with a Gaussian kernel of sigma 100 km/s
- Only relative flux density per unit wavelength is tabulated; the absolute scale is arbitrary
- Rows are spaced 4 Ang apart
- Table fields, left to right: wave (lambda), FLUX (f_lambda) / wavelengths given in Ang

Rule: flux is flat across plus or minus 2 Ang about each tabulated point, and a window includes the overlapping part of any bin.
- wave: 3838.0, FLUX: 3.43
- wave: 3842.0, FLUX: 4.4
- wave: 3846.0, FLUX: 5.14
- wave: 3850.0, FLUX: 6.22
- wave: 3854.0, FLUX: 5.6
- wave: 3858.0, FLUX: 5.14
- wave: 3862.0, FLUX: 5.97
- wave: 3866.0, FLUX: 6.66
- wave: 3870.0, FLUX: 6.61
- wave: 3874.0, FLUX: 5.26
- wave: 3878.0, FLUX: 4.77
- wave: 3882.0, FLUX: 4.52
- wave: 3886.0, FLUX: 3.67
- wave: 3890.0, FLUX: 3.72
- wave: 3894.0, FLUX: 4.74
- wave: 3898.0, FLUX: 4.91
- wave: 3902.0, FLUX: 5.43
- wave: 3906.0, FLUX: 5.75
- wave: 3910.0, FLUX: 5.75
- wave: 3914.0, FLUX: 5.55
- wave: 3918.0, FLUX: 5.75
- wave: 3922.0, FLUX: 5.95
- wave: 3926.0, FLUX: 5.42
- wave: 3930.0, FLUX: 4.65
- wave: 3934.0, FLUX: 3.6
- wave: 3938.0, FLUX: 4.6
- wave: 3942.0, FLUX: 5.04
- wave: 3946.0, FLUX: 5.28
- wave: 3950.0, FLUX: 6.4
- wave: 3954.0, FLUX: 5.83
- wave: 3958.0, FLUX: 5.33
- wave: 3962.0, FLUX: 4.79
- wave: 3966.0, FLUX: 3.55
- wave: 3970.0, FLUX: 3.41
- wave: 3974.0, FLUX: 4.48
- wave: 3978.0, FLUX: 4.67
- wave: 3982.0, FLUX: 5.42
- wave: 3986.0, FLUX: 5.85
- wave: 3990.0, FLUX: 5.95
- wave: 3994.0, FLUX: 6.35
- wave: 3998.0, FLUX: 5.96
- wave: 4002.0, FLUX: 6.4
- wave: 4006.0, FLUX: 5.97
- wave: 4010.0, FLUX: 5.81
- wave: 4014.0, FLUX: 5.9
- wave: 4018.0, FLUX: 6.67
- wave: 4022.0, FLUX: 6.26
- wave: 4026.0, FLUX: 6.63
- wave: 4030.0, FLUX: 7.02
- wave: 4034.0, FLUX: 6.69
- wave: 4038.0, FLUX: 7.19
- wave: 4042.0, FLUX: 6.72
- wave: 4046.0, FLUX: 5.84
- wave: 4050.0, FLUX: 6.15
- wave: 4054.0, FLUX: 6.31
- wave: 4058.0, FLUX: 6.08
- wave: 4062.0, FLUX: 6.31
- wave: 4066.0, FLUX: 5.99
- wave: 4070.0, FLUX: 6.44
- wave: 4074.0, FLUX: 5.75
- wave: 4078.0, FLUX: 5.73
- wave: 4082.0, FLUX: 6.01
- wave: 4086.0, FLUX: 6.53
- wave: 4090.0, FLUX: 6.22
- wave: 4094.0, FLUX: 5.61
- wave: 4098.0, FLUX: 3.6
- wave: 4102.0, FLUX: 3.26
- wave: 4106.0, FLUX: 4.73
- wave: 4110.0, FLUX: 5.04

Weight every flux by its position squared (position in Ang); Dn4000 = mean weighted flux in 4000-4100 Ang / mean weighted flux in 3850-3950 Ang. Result 1.3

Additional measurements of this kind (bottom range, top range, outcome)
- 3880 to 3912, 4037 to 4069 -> 1.42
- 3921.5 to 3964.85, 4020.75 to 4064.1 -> 1.33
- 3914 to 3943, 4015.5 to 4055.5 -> 1.37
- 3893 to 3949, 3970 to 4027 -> 1.16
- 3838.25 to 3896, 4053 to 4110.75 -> 1.21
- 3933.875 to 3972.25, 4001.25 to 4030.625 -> 1.34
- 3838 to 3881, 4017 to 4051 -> 1.32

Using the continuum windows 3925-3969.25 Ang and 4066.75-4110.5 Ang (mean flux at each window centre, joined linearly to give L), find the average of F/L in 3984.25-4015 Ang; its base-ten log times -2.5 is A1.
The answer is -0.19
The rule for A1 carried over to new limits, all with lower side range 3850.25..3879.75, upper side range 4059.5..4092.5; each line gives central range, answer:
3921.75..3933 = 0.15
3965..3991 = 0.24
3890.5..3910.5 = 0.13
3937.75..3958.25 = 0.08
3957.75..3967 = 0.29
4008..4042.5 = -0.09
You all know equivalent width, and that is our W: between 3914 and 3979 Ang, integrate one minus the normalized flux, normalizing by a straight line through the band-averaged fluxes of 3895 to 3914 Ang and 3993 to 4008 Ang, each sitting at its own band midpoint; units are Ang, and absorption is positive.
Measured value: 9.0 Ang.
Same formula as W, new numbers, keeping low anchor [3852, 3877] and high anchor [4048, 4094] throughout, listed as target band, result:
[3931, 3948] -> 3.7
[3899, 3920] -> 1.0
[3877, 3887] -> 2.6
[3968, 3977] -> 2.9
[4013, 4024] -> -0.5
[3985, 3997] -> -0.1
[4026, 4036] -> -1.2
